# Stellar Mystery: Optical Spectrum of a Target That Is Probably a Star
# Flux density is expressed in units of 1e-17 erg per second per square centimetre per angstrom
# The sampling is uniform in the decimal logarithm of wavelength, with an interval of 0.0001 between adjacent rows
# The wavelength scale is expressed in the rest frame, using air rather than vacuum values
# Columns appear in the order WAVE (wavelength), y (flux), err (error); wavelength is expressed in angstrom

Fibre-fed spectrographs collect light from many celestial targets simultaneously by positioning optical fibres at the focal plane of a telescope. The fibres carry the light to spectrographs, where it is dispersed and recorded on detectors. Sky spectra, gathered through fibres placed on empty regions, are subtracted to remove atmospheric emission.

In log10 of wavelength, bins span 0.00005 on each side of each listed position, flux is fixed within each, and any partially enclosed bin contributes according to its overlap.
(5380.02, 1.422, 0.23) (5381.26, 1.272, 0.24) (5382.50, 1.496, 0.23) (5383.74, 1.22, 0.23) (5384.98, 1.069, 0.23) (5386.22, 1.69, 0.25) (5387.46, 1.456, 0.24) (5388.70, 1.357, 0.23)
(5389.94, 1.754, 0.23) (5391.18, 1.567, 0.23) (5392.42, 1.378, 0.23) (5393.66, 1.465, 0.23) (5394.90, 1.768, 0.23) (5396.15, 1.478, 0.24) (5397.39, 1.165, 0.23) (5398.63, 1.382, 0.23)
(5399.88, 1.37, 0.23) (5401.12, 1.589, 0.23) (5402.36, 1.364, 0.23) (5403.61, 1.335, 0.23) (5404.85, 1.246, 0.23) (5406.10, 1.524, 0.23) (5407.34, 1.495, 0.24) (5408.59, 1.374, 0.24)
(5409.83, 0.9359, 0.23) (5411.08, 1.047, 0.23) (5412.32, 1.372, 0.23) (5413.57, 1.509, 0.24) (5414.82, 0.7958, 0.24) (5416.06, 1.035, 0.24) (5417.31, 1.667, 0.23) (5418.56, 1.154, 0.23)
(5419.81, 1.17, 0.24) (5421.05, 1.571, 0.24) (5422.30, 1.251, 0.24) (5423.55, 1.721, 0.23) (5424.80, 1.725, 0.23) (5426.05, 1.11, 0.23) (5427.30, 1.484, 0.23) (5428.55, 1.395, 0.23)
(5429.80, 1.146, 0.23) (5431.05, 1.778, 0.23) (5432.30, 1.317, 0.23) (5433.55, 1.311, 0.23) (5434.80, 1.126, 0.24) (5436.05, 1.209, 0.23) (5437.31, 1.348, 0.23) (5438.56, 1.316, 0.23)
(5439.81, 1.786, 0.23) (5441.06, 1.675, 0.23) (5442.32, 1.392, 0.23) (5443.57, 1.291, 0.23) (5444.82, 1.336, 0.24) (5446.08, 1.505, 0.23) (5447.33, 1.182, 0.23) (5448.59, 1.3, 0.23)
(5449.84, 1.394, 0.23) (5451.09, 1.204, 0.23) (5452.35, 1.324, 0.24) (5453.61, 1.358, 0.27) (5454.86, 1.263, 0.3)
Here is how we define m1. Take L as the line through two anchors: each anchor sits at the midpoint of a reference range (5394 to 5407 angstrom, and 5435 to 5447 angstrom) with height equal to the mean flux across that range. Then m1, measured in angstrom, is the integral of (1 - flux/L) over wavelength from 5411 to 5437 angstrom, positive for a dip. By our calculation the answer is 1.5 angstrom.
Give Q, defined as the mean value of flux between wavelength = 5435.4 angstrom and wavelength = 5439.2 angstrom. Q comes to 1.29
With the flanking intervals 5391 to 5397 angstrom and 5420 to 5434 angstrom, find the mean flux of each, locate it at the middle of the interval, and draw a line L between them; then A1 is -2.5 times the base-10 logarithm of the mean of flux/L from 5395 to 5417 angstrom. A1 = 0.14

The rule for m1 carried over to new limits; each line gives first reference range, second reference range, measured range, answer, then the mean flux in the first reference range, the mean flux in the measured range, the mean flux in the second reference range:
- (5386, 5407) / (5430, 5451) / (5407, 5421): 1.8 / 1.46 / 1.24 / 1.38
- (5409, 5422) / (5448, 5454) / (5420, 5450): -2.9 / 1.23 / 1.4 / 1.31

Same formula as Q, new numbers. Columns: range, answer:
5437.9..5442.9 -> 1.54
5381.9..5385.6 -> 1.26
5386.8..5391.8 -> 1.54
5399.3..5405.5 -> 1.38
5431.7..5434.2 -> 1.31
